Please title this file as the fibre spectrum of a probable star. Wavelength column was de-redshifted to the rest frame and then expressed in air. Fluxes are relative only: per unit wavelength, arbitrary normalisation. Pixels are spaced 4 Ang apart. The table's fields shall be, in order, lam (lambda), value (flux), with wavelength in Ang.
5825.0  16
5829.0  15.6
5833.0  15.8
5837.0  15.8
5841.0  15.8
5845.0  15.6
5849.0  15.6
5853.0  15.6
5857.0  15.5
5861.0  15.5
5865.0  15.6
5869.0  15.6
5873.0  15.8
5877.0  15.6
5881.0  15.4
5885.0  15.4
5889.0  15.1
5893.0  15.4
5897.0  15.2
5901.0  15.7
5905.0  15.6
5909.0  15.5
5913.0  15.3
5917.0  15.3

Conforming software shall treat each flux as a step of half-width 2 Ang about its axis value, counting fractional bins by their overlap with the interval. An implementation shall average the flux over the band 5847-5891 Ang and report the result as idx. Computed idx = 15.5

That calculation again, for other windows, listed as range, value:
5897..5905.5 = 15.6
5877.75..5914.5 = 15.4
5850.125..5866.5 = 15.6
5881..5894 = 15.3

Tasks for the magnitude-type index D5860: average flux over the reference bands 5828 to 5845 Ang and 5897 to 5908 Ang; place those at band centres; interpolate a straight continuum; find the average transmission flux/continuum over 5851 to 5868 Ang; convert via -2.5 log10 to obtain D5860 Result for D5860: 0.009 mag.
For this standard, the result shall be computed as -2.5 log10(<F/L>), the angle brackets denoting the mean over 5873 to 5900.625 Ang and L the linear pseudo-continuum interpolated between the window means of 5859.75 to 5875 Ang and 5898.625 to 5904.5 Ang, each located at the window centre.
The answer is 0.02 mag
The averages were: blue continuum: 15.6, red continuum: 15.6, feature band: 15.4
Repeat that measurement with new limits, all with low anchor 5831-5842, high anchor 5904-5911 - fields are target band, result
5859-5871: 0.009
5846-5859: 0.012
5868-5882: 0.003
